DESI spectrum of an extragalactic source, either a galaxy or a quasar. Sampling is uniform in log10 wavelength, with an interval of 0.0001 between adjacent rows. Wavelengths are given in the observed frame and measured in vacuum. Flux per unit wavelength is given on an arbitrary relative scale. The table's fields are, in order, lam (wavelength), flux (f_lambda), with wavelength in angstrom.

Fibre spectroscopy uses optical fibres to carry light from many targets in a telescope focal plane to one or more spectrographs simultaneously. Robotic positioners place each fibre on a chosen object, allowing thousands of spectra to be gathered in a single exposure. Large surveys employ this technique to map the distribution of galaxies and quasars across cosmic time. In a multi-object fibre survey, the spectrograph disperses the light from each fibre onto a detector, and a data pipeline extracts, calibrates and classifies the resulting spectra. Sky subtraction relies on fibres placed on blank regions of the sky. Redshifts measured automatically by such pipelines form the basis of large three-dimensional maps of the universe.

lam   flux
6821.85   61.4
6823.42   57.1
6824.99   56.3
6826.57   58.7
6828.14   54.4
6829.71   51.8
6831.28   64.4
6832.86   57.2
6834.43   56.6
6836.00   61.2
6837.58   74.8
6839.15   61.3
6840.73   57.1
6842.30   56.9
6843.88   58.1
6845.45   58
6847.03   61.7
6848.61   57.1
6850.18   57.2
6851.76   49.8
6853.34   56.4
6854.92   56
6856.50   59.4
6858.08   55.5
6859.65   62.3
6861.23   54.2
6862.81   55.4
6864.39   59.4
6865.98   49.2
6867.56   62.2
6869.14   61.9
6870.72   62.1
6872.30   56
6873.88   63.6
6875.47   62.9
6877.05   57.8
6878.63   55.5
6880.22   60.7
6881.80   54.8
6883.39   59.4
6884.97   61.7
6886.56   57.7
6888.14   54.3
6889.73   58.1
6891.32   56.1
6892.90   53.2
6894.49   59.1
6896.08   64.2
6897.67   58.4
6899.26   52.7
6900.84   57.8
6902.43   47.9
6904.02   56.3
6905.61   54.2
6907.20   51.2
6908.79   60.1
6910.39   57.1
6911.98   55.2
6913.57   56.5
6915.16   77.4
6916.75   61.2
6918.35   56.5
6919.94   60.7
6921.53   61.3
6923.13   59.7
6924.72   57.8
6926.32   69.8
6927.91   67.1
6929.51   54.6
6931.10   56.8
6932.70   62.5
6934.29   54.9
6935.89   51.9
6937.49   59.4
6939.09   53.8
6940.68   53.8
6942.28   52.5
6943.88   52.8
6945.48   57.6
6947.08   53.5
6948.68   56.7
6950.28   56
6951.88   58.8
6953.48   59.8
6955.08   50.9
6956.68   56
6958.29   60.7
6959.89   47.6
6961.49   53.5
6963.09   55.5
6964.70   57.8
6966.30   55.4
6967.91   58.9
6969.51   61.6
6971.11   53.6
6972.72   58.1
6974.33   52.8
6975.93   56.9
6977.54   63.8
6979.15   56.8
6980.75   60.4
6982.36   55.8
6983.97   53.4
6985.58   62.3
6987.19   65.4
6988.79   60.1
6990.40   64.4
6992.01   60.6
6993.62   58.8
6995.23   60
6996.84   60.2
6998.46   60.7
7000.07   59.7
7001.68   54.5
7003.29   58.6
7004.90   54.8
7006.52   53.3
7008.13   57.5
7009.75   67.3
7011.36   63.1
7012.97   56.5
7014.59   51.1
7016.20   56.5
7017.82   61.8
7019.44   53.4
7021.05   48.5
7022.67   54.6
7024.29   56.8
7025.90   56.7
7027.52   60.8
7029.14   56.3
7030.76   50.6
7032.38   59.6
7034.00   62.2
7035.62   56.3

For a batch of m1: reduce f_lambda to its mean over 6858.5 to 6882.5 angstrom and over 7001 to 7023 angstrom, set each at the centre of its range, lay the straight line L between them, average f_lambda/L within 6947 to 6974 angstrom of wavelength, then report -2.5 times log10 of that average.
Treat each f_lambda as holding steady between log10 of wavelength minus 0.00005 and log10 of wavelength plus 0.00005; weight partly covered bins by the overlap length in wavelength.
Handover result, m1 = 0.02 mag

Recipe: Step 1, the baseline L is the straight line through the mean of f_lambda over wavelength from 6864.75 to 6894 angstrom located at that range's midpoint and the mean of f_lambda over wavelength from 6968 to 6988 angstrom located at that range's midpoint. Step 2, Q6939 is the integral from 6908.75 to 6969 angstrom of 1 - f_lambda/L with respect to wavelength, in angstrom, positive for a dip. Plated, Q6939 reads 0.7 angstrom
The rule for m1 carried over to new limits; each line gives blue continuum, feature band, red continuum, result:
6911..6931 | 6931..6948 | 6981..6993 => 0.106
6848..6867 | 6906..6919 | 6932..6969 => -0.064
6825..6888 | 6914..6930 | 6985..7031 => -0.077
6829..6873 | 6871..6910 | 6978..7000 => 0.028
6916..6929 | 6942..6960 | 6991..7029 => 0.088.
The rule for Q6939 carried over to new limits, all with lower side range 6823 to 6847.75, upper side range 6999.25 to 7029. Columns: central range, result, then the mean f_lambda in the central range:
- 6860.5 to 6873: 0.2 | 57.6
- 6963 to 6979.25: 0.0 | 57.5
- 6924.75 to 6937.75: -0.3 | 59.5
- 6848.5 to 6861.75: 0.5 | 56.5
